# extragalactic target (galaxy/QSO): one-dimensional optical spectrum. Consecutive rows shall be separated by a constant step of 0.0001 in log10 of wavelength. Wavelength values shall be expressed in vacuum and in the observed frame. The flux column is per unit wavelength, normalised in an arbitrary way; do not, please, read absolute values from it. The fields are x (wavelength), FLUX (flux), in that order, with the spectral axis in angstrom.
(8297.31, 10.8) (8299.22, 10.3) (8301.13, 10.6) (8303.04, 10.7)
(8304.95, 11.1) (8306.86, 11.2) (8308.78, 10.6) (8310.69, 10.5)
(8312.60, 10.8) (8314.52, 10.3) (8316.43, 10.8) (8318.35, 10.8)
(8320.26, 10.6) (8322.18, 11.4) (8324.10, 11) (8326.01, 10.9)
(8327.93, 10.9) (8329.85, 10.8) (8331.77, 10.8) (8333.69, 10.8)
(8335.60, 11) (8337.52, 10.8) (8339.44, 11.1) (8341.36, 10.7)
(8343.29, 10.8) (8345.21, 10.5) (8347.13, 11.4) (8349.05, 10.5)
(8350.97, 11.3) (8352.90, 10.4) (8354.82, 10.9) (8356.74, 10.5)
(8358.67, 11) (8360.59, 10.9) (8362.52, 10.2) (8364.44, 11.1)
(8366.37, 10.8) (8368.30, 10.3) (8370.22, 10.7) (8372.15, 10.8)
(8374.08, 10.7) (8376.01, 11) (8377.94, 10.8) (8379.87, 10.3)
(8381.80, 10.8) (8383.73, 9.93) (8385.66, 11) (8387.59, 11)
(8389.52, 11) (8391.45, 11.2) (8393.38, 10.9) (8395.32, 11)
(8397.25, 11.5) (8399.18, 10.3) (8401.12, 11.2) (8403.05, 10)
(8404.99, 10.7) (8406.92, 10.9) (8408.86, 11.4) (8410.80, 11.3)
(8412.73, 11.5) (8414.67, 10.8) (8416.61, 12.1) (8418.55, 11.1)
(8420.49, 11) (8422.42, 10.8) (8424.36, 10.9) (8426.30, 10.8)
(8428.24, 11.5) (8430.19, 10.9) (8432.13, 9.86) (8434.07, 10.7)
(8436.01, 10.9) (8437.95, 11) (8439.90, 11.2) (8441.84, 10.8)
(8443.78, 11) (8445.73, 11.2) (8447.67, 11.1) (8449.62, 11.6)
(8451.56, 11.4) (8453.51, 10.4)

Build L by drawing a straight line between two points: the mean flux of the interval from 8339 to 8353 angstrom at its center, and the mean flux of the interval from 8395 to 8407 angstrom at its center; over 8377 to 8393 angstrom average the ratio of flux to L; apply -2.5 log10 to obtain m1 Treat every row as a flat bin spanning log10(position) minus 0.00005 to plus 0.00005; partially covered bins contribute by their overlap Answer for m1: 0.00 mag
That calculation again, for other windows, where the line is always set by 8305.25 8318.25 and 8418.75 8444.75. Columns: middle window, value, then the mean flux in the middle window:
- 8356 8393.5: 0.006 mag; 10.7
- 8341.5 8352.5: -0.008 mag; 10.9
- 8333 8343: -0.012 mag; 10.9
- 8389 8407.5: -0.003 mag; 10.9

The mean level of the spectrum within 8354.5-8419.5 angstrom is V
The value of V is 10.9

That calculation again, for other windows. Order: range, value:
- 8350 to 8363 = 10.8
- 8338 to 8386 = 10.7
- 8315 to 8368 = 10.8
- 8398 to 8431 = 11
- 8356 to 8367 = 10.8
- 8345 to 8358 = 10.8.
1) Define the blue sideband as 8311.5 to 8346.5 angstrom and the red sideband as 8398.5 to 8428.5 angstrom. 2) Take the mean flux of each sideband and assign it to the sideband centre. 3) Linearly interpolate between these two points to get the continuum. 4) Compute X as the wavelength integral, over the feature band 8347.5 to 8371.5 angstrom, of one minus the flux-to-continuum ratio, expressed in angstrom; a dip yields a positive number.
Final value 0.4 angstrom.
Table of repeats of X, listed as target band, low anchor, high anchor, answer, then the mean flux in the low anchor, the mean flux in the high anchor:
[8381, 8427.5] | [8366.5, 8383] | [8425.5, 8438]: -1.0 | 10.7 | 10.8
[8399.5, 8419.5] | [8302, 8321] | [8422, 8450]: -0.3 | 10.7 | 10.9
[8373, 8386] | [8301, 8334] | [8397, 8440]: 0.3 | 10.8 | 11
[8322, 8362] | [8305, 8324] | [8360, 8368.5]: -0.5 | 10.8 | 10.7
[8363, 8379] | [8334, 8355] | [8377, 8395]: 0.1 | 10.9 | 10.8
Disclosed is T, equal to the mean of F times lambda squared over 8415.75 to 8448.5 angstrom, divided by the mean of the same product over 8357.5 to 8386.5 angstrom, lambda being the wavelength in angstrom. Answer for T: 1.04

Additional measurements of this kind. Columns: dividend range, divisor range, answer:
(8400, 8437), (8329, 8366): 1.03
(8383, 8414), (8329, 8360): 1.02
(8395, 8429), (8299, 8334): 1.05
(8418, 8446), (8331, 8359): 1.03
